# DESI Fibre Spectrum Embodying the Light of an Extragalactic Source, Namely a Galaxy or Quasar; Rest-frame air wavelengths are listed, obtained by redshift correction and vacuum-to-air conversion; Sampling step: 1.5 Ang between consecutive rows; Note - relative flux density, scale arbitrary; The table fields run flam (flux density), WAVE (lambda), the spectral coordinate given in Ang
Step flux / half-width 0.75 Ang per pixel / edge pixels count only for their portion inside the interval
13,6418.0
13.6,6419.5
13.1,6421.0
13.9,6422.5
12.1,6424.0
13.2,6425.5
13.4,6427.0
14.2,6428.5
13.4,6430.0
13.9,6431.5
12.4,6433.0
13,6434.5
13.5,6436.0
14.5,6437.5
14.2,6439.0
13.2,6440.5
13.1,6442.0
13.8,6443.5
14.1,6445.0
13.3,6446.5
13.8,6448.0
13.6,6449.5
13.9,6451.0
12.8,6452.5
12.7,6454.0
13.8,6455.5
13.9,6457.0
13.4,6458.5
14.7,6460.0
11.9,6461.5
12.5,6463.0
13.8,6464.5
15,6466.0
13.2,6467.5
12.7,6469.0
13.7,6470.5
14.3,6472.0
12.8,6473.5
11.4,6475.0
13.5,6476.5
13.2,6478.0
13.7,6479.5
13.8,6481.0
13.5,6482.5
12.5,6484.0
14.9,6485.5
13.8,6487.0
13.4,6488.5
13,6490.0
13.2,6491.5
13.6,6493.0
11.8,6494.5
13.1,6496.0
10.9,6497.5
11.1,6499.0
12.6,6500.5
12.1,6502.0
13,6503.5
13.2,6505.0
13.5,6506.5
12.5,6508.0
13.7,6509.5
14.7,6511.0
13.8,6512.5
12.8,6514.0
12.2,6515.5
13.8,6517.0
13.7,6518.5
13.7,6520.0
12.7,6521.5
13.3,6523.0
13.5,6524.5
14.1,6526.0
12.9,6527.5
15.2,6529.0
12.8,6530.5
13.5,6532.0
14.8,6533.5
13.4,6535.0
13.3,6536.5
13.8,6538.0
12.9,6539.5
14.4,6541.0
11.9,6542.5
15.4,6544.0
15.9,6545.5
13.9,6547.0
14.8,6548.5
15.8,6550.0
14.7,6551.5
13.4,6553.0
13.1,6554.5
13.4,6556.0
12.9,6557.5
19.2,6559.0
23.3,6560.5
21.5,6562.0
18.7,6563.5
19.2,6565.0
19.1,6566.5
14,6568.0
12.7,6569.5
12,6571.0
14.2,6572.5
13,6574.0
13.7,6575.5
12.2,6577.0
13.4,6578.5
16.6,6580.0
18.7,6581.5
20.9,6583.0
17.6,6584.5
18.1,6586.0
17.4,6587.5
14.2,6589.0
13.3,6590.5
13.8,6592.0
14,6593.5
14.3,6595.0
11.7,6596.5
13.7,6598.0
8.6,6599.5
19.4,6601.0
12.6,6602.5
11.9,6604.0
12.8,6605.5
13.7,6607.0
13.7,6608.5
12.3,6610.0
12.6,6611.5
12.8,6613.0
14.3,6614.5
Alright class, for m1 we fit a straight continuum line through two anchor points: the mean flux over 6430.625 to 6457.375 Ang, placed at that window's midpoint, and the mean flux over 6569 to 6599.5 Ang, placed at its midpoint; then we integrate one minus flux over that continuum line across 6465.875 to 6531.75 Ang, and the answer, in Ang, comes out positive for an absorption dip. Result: 3.5 Ang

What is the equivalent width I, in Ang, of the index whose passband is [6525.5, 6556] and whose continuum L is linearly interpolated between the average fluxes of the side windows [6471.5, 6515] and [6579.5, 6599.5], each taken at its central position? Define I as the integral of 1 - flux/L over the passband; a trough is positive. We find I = 0.5 Ang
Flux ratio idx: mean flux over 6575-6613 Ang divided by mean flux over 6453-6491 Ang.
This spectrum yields 1.08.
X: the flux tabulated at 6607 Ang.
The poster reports 13.7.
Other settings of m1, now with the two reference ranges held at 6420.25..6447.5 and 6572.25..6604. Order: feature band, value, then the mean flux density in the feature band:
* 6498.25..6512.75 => 1.1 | 13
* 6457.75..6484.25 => 0.9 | 13.3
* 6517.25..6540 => 1.1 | 13.6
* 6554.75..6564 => -2.1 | 17.9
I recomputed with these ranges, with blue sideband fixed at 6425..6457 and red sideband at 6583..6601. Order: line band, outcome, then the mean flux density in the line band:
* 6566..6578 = 0.7 Ang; 13.7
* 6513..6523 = 0.7 Ang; 13.2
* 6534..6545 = 0.5 Ang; 13.7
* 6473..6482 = 0.5 Ang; 13.1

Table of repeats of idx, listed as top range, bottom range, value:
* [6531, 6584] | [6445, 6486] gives 1.14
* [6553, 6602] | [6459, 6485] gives 1.16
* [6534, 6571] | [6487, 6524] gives 1.18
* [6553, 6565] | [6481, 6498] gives 1.32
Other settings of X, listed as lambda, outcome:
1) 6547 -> 13.9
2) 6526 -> 14.1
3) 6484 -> 12.5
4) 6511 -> 14.7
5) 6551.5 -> 14.7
